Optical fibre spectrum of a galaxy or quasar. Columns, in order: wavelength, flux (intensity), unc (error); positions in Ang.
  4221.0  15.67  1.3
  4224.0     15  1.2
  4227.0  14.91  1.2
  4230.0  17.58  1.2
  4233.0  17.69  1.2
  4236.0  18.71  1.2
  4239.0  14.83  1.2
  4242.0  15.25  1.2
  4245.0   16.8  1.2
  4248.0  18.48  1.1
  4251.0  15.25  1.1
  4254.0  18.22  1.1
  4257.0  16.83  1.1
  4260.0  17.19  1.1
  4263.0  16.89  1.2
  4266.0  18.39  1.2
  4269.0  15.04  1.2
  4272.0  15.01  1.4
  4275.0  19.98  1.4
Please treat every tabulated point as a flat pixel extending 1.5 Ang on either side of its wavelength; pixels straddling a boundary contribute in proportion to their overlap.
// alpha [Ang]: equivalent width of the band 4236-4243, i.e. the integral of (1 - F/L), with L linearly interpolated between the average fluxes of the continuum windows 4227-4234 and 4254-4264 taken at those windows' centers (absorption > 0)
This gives 0.5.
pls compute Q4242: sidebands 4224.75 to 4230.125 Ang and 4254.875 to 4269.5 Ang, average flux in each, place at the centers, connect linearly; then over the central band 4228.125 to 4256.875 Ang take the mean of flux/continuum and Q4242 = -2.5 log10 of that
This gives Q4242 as -0.04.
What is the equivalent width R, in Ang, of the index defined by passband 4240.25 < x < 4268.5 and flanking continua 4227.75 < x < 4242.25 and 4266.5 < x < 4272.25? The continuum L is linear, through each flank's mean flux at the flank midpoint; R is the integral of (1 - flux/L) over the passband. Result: -1.4 Ang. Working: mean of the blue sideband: 16.8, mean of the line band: 16.9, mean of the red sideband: 15.6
